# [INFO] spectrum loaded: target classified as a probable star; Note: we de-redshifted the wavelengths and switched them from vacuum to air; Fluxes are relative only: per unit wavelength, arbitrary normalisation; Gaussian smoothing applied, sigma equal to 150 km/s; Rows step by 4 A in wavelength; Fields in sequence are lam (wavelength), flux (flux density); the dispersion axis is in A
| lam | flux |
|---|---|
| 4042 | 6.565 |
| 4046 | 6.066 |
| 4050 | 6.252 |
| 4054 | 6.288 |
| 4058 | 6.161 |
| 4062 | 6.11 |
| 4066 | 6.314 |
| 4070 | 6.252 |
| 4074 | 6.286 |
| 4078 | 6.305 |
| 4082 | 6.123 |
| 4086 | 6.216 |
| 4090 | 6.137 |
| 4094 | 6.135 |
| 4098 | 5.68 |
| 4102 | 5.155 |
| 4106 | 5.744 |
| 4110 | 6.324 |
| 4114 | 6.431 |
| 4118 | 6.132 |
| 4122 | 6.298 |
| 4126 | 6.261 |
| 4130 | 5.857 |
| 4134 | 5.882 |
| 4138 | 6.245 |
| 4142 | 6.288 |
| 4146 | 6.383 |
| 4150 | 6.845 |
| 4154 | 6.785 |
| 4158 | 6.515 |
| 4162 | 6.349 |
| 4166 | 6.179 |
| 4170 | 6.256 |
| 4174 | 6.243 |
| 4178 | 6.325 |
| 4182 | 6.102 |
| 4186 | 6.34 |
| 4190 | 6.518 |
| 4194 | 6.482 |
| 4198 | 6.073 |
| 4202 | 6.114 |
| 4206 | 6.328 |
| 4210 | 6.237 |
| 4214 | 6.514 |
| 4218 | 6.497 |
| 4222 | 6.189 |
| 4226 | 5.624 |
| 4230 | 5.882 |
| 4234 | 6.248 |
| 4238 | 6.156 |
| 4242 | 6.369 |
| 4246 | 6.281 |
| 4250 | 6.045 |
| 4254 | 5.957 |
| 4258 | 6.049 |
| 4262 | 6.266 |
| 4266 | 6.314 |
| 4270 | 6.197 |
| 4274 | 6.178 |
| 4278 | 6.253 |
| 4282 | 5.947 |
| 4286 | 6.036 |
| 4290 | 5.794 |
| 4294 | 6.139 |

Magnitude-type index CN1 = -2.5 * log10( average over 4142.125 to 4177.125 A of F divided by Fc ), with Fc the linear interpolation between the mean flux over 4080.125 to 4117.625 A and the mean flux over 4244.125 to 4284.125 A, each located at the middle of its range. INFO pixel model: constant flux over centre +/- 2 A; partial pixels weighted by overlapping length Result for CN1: -0.066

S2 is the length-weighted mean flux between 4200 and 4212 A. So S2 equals 6.23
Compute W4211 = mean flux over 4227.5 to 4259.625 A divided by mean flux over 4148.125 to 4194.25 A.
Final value 0.95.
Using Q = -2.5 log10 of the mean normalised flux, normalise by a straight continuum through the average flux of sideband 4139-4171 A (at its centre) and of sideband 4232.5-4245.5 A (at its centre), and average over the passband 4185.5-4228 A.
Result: 0.01 mag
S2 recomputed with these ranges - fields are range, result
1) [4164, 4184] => 6.22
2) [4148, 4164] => 6.62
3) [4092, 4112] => 5.81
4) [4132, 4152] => 6.33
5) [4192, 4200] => 6.28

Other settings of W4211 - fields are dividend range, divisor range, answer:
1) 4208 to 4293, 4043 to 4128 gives 1.00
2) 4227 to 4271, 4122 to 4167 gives 0.97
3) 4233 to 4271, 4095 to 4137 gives 1.03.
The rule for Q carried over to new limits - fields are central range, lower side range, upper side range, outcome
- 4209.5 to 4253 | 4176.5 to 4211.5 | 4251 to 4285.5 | 0.01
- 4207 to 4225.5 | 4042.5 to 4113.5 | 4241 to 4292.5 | -0.03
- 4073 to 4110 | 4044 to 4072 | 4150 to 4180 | 0.05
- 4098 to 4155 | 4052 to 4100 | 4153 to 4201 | 0.02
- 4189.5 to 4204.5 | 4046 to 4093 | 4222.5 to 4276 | -0.02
